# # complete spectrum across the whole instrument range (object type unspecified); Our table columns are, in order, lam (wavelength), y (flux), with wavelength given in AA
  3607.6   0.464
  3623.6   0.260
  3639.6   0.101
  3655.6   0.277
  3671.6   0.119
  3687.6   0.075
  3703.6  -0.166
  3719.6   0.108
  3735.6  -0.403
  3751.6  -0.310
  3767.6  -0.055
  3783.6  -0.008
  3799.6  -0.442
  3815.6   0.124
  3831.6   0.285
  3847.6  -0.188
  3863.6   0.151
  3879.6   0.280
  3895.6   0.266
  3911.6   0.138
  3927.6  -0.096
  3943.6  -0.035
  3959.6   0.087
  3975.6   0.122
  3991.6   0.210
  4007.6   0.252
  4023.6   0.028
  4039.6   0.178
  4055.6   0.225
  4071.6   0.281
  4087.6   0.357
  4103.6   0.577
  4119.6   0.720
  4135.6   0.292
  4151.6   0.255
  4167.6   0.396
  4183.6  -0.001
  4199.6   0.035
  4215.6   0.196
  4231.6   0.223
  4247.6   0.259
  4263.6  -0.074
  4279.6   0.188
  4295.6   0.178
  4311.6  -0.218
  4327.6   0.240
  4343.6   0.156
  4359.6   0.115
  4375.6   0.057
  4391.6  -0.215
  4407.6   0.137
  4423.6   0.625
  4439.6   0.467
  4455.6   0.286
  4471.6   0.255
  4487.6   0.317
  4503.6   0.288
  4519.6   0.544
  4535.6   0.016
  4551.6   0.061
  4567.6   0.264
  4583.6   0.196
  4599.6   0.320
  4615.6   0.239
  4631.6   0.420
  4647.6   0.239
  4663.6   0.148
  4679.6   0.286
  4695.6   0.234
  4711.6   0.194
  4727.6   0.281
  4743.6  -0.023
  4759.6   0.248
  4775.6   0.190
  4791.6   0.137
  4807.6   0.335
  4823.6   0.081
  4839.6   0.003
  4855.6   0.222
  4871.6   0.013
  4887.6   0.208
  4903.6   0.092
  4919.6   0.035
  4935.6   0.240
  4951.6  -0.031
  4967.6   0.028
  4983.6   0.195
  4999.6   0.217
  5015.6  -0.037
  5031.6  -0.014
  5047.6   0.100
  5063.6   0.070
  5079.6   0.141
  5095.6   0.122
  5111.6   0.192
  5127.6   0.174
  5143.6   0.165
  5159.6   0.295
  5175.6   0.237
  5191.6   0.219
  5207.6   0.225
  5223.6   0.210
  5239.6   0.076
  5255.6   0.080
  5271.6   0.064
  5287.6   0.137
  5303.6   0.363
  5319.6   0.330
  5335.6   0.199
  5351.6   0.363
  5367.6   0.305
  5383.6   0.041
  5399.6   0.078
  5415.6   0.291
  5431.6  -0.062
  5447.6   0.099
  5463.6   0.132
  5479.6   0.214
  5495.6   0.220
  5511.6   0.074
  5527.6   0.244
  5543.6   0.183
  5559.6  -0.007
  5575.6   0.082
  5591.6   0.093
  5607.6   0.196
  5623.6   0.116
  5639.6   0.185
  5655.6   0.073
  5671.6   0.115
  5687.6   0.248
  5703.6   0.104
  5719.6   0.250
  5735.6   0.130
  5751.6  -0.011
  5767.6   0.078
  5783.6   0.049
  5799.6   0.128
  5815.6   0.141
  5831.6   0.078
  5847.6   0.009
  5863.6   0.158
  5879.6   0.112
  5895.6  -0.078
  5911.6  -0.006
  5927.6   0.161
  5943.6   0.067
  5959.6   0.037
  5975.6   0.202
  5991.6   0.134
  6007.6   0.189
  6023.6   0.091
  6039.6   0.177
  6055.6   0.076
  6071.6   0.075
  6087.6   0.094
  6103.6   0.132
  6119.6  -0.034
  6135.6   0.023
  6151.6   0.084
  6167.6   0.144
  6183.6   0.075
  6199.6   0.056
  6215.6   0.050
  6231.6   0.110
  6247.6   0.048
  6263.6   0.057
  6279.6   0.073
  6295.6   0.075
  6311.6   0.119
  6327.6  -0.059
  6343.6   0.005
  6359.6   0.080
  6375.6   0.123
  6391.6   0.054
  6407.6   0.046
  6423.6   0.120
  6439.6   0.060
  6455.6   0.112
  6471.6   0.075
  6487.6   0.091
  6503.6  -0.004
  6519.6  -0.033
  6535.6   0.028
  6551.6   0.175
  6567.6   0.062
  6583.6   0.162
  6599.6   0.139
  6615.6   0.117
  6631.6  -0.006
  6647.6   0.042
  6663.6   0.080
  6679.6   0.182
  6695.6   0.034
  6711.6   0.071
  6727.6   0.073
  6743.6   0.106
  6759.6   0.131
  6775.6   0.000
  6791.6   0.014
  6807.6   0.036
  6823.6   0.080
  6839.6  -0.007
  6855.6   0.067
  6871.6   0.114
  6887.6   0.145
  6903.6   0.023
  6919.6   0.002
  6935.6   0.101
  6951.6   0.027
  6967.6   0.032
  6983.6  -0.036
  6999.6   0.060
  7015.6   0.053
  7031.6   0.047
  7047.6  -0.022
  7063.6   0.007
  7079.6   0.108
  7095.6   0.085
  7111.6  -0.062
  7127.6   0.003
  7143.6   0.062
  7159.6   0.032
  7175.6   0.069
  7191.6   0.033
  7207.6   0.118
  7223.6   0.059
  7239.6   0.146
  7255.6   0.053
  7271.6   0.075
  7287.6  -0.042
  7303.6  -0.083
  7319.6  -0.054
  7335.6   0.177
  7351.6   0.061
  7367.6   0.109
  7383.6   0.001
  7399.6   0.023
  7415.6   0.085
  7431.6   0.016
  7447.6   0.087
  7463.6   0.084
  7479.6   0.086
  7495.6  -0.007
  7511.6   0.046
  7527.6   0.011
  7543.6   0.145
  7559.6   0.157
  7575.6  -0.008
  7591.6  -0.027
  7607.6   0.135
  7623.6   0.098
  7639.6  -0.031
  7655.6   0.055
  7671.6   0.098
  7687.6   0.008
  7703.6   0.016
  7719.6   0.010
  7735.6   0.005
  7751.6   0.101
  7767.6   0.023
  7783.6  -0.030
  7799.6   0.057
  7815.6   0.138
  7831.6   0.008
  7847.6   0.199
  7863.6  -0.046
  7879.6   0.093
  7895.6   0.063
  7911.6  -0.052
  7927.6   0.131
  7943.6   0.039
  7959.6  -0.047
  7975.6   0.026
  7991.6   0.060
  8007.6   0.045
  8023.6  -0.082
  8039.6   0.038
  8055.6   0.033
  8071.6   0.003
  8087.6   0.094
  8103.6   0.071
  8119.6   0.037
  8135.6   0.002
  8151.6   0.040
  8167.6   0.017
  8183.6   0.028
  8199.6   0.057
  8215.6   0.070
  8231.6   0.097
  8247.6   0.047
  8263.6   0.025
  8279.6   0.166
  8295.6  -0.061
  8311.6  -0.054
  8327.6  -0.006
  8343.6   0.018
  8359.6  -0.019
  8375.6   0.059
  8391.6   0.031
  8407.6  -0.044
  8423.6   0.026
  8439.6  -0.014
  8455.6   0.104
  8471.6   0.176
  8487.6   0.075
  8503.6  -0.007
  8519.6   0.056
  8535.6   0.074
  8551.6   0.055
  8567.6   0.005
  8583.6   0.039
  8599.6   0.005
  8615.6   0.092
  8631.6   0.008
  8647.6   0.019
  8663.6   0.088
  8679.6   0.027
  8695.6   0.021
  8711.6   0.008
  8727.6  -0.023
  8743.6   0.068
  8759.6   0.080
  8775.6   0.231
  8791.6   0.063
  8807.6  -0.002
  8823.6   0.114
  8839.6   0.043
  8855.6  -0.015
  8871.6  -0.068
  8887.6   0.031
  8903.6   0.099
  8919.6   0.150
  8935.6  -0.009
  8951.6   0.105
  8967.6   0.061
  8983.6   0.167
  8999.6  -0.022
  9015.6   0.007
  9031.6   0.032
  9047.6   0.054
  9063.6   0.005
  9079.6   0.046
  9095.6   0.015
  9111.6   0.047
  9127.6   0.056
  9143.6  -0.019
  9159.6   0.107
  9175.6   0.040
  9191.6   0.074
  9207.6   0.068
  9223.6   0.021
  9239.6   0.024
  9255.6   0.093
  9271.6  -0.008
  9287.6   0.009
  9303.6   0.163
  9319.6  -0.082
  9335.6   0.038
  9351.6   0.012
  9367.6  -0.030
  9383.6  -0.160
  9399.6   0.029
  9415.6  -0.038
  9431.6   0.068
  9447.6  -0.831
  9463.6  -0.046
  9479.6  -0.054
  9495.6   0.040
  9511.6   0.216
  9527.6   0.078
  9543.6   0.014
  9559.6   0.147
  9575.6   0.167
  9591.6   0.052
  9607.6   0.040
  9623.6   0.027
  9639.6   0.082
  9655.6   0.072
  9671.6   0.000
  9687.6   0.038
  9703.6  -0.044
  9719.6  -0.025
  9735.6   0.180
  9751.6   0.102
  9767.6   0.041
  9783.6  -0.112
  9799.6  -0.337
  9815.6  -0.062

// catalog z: 1.407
